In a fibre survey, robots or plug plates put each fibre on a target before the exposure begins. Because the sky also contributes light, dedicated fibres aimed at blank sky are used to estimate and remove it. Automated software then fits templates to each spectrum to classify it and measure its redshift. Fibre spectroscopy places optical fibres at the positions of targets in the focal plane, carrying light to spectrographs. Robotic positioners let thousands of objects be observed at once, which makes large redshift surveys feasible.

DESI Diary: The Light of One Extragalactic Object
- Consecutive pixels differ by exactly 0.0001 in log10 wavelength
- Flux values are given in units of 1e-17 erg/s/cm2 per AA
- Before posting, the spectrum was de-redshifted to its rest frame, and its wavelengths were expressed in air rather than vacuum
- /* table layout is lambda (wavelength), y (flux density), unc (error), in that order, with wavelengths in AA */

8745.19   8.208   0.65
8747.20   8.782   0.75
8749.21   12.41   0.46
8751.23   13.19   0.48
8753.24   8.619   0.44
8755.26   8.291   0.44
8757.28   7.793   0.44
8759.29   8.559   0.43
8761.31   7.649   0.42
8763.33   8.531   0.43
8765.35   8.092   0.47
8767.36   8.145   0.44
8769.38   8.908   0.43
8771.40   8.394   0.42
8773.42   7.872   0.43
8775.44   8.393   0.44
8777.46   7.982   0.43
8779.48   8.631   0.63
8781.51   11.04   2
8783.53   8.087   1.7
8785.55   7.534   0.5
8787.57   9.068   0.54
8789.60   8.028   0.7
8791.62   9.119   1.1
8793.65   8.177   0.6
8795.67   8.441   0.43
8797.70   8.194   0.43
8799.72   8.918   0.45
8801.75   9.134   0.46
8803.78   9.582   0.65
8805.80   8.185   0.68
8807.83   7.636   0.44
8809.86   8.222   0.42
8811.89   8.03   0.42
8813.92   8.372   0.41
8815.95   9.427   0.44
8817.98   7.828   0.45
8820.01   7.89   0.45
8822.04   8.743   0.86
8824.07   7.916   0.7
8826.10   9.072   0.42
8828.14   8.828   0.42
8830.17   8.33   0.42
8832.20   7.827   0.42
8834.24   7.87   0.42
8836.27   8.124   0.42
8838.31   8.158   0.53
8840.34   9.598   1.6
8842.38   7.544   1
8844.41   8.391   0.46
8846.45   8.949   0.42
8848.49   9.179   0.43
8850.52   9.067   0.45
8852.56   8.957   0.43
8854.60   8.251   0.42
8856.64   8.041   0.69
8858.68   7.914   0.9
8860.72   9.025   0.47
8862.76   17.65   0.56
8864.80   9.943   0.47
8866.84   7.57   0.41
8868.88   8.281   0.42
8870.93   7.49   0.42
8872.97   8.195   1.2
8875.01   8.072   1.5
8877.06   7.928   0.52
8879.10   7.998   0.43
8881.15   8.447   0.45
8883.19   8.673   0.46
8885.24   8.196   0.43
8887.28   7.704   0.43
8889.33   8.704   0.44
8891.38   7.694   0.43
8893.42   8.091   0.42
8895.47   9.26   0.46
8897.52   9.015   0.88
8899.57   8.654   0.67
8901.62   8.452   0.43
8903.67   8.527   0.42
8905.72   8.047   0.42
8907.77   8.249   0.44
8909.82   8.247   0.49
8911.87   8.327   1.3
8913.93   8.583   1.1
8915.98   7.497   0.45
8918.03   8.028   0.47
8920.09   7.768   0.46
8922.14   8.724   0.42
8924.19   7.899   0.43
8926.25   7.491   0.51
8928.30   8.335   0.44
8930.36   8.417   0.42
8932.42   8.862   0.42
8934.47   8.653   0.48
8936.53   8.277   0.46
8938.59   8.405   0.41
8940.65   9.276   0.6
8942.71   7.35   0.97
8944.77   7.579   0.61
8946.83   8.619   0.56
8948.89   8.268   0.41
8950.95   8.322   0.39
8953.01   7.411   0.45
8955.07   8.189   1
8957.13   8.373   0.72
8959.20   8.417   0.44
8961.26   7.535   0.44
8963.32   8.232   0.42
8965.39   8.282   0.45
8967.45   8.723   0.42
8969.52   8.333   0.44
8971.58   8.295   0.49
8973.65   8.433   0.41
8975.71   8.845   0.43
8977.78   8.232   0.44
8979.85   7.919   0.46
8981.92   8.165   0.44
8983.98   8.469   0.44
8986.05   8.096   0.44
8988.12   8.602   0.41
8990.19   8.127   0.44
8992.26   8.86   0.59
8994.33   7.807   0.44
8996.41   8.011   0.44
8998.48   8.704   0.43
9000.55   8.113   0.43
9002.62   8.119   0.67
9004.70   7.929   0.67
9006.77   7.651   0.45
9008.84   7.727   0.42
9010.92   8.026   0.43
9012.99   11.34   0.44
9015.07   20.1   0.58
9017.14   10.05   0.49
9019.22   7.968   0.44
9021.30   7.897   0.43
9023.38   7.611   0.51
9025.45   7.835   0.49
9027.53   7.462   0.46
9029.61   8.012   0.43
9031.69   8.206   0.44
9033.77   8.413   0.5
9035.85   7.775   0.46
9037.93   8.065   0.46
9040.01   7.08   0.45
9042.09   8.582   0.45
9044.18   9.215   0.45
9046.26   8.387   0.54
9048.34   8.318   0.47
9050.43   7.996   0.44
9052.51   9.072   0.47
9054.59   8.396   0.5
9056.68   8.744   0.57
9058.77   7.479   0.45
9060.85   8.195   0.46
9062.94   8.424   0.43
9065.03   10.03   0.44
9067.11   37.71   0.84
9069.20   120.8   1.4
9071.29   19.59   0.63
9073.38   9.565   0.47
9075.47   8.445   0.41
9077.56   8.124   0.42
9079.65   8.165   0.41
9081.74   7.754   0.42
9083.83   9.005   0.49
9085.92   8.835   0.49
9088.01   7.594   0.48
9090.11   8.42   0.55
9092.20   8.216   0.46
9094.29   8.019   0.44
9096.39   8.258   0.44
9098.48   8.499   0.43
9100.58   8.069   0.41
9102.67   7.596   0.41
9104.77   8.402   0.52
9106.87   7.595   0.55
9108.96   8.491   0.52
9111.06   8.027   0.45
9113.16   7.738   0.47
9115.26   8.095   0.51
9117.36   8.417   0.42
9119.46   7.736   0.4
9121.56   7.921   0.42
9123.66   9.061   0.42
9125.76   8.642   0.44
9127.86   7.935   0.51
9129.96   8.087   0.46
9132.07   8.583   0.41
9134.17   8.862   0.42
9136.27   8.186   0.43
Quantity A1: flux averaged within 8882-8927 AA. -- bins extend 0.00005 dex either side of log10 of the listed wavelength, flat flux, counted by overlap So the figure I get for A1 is 8.27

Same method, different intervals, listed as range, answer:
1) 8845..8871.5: 9.27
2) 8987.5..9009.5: 8.15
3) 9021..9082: 13.5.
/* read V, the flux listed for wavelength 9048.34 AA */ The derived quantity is 8.318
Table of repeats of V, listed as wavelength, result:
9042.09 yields 8.582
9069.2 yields 120.8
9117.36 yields 8.417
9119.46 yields 7.736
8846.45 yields 8.949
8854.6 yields 8.251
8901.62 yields 8.452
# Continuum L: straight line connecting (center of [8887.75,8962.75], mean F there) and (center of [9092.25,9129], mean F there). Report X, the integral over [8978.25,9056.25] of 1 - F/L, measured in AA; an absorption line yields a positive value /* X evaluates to -3.7 AA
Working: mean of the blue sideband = 8.26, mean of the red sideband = 8.15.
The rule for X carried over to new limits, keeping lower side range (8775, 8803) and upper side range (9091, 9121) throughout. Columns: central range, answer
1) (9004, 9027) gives -3.4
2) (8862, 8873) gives -1.7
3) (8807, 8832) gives 0.7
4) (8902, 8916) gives 0.3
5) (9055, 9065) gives -0.3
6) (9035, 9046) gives 0.0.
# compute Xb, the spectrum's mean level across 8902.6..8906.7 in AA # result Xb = 8.29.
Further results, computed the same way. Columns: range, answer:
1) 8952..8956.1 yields 7.81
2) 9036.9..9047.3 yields 8.27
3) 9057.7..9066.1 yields 8.65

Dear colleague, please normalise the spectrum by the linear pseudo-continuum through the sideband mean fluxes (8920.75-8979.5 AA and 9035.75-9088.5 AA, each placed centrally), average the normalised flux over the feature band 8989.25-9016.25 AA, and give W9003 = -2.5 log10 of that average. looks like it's 0.209 mag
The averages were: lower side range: 8.27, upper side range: 14.5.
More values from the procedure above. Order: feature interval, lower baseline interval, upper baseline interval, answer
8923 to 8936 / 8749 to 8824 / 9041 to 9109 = 0.29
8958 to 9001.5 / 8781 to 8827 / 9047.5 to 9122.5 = 0.31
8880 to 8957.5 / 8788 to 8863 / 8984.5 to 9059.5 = 0.04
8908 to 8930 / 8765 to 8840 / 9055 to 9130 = 0.24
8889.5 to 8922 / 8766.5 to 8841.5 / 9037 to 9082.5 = 0.33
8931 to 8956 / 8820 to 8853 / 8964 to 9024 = 0.05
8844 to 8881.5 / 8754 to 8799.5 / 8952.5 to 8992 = -0.07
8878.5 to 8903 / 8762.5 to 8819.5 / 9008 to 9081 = 0.22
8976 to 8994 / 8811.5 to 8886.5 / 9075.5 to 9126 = 0.01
